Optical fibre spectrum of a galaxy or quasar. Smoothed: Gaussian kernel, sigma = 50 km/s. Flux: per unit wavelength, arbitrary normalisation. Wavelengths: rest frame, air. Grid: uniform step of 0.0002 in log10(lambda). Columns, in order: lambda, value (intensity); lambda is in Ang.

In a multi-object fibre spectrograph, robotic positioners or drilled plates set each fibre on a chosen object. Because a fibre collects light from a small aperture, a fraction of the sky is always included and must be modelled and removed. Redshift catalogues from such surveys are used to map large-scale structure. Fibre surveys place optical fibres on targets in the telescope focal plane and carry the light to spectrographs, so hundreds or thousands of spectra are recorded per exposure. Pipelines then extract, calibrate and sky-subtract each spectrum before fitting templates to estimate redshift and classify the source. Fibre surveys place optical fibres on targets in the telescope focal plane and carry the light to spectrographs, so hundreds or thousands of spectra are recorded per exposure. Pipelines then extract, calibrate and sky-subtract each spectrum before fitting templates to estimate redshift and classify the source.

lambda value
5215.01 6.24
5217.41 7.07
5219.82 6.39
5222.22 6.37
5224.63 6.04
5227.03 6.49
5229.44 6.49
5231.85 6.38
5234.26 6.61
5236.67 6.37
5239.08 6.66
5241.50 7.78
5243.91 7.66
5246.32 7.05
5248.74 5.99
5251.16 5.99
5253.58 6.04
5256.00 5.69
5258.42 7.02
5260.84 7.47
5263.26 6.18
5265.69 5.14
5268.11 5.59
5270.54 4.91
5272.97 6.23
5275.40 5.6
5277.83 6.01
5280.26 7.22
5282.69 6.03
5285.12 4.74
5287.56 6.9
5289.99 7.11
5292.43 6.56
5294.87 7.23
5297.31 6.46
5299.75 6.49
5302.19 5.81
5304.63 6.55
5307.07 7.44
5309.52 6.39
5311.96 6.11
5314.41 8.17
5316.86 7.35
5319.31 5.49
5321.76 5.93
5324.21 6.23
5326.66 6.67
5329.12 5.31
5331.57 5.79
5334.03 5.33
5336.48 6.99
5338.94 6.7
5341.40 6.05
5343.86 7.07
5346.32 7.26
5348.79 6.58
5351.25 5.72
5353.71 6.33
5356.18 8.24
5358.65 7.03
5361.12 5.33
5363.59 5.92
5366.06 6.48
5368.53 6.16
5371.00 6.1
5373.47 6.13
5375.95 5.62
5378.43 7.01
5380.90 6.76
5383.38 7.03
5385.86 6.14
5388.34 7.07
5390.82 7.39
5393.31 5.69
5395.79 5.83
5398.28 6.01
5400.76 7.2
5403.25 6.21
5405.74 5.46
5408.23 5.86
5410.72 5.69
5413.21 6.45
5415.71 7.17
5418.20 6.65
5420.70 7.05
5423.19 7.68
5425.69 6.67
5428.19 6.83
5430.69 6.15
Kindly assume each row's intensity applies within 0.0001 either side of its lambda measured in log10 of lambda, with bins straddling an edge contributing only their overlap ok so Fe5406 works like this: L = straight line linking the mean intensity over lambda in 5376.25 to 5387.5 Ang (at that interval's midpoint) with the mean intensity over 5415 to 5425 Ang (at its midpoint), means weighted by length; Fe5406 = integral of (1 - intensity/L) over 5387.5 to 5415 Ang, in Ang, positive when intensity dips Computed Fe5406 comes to 2.5 Ang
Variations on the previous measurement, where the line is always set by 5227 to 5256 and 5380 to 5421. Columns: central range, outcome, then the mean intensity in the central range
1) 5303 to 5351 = 0.24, 6.47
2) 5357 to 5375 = 0.74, 6.2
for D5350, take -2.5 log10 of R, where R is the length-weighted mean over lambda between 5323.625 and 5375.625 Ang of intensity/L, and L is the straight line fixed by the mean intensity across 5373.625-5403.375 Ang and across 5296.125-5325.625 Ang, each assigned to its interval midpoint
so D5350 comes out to 0.03 mag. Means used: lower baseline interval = 6.54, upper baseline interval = 6.49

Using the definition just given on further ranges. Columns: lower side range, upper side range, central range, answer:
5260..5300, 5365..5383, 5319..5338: 0.05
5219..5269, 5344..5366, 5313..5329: 0.00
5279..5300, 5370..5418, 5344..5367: -0.02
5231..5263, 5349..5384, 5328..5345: 0.05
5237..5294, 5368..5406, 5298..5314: -0.03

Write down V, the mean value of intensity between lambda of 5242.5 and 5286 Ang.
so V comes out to 6.16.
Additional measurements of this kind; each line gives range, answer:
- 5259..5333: 6.31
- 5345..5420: 6.42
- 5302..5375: 6.43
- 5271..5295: 6.28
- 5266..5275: 5.53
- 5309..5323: 6.58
